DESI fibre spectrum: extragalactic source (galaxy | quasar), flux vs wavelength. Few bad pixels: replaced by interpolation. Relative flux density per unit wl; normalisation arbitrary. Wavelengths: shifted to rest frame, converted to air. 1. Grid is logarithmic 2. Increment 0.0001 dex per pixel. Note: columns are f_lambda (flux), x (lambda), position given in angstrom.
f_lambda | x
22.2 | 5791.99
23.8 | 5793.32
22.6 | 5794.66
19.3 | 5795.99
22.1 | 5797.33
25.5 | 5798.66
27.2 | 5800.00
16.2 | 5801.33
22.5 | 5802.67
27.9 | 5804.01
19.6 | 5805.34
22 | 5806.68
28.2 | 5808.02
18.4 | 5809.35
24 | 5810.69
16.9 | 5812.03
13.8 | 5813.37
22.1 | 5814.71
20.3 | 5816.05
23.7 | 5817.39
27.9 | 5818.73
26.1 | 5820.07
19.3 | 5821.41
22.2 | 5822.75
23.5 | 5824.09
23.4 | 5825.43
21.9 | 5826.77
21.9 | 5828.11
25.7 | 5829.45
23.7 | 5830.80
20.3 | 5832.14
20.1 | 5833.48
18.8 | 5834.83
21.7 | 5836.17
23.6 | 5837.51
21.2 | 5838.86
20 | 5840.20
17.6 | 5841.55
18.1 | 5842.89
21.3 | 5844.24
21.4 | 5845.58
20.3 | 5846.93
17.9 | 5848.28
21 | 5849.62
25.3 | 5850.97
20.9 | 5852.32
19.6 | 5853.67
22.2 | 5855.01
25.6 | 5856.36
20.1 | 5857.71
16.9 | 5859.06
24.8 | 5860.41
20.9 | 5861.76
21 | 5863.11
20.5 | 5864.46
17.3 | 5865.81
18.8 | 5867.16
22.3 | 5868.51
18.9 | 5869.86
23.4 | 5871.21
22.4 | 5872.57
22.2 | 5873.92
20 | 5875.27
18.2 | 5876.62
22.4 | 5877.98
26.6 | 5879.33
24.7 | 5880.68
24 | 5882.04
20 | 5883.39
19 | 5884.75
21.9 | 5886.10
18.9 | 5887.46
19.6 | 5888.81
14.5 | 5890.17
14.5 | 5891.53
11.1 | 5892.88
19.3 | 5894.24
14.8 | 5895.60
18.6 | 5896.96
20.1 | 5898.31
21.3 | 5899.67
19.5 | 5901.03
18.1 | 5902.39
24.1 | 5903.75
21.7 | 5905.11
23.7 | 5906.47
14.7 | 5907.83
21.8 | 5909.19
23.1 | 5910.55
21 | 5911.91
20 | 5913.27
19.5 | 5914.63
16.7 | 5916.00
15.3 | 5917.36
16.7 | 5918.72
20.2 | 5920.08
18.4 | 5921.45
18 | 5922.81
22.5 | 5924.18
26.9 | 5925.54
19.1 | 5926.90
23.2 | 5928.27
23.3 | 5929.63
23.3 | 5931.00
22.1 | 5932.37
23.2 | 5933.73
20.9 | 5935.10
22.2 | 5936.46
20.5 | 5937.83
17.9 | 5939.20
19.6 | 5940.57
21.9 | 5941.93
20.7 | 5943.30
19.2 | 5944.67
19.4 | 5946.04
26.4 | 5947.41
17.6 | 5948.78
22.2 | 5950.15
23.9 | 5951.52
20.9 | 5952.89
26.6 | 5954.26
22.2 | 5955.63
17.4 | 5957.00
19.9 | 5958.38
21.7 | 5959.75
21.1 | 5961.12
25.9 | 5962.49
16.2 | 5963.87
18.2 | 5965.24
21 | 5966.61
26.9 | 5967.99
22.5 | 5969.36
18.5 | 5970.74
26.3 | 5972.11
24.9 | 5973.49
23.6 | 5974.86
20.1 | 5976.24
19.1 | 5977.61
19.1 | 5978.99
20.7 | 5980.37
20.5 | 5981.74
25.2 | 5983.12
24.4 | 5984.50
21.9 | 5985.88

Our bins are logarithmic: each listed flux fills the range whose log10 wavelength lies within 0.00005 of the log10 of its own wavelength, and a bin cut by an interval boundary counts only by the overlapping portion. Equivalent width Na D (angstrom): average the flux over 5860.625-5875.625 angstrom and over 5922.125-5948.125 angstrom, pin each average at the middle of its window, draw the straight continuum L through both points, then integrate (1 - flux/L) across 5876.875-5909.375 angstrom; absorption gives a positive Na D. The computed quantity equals 2.1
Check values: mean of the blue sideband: 20.8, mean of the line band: 19.7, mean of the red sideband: 21.6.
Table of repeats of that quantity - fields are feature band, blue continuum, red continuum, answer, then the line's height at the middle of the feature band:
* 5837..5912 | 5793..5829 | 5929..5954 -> 5.2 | 21.9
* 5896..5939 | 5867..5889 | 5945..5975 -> 2.2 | 21.7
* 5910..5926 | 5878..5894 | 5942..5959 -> 0.6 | 20.5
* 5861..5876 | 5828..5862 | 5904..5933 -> 0.2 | 21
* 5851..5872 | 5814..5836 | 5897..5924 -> 0.3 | 21.3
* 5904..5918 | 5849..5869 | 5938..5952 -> 0.7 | 20.9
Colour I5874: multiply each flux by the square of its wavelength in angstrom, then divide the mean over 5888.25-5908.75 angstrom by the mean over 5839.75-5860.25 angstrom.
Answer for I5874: 0.91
